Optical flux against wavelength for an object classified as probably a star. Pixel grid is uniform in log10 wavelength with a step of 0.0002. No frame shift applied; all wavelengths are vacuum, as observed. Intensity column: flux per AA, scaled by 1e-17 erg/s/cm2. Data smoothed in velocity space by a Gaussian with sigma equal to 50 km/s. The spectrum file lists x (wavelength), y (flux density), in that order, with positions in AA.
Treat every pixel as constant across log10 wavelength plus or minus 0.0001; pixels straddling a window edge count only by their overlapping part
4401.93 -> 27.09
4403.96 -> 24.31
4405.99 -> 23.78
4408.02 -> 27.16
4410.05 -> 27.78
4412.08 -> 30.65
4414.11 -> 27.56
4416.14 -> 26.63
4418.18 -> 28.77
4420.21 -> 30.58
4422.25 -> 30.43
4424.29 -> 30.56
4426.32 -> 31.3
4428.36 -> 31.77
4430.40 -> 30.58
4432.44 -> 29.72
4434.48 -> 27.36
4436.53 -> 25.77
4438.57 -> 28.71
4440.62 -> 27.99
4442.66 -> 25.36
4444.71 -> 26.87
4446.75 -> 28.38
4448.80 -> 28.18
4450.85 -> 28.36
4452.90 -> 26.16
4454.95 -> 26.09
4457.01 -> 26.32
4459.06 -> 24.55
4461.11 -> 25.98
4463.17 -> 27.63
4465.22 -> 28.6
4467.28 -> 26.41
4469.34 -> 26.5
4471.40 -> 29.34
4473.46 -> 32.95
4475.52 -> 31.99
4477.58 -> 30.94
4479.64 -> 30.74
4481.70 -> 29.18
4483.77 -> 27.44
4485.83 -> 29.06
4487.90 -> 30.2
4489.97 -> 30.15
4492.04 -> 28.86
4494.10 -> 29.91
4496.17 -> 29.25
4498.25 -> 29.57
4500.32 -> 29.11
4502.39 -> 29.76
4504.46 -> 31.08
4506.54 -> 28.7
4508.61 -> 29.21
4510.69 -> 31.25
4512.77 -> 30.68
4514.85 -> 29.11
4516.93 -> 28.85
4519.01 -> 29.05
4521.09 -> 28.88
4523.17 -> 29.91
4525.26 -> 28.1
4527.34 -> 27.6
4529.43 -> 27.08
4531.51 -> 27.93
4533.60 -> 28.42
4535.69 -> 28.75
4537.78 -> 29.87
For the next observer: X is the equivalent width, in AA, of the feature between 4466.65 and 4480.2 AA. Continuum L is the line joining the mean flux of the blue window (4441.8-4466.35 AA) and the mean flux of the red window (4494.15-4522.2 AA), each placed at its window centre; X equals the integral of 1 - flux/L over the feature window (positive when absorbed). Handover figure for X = -1.0 AA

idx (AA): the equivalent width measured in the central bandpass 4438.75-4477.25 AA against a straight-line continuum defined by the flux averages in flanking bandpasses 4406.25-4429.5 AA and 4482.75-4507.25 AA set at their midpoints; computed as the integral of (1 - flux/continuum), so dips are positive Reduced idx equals 2.1 AA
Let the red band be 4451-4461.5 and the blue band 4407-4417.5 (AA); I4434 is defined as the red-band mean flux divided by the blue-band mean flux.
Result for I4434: 0.93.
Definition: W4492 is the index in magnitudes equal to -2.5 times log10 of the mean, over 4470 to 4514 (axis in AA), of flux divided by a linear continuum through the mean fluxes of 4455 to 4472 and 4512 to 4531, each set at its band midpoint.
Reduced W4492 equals -0.082 mag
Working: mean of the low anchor 26.8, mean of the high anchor 28.8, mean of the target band 29.9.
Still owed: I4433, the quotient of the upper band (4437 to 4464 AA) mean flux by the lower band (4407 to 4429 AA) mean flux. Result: 0.92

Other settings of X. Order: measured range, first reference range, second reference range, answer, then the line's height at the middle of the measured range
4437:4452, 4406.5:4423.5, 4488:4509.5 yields 0.7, 28.9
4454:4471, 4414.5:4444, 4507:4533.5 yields 1.4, 28.9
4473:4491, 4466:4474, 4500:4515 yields -0.8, 29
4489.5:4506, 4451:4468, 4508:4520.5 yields -0.5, 28.7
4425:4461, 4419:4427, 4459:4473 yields 1.7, 29.2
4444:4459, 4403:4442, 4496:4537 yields 0.9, 28.7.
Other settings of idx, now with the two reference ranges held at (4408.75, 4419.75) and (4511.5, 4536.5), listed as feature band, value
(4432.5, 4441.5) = 0.2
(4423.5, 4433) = -0.8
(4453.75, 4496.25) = -0.1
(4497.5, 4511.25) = -0.5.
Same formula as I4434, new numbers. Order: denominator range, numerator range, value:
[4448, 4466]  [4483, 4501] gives 1.09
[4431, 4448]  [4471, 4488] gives 1.10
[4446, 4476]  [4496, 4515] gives 1.07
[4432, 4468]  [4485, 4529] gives 1.09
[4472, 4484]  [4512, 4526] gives 0.95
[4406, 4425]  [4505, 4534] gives 1.01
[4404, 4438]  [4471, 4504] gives 1.05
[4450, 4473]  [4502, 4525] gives 1.10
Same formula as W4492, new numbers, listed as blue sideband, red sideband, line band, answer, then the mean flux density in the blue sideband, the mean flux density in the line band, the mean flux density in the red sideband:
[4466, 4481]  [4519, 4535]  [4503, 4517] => -0.04 mag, 29.8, 29.9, 28.3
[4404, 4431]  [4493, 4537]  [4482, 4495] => -0.01 mag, 28.9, 29.3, 29.2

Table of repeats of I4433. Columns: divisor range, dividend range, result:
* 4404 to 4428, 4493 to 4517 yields 1.04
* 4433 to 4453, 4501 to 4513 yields 1.10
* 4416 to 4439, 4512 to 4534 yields 0.97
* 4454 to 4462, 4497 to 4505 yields 1.16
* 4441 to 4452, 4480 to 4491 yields 1.07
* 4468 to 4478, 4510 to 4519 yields 0.99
